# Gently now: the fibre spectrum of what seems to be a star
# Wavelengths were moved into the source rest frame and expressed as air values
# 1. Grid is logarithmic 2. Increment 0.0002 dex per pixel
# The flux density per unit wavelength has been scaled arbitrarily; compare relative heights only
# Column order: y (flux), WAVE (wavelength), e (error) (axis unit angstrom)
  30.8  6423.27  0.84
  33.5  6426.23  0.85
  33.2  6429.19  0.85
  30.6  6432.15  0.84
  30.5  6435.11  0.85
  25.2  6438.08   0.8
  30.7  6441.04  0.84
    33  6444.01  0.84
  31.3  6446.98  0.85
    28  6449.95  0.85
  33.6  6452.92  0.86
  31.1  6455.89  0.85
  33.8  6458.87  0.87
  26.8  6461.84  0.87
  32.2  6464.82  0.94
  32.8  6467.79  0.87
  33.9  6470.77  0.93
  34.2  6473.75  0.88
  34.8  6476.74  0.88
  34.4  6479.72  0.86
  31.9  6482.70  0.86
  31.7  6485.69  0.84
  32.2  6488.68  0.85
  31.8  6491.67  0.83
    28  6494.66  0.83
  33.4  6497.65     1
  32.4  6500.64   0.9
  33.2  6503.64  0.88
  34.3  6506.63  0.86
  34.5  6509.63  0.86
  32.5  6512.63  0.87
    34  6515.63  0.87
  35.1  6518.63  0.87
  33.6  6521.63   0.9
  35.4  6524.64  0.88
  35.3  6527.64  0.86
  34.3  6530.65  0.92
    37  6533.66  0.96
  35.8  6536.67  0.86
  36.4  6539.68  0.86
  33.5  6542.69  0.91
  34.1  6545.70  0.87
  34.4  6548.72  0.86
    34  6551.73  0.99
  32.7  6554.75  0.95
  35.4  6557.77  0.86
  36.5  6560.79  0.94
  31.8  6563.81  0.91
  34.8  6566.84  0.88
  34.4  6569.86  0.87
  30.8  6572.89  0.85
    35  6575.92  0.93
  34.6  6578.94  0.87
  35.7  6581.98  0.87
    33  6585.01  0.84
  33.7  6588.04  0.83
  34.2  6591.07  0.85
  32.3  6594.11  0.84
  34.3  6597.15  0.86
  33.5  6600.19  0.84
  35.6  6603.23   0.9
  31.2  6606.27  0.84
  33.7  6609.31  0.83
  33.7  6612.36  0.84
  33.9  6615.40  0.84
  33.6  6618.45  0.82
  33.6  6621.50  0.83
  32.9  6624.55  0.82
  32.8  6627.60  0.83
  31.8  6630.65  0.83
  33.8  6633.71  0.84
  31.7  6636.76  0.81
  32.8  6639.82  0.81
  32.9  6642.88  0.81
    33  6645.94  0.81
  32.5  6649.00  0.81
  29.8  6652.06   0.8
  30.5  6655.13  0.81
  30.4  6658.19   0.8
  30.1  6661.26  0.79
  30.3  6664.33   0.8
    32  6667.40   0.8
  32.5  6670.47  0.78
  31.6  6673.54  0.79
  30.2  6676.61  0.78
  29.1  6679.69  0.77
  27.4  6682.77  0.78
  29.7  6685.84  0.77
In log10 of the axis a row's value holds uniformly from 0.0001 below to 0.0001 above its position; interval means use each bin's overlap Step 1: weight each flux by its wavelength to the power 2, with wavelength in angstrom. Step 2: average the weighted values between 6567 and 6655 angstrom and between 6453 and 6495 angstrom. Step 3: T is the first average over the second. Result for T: 1.07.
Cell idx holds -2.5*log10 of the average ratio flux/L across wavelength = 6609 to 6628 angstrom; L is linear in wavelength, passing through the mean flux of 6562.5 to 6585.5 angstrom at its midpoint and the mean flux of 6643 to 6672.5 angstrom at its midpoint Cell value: -0.03 mag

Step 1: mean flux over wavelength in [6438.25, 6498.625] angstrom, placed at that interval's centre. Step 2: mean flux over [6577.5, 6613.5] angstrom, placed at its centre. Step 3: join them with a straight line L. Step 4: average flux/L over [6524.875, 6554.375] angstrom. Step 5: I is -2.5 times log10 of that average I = -0.06 mag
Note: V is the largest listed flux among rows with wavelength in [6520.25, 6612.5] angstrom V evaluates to 37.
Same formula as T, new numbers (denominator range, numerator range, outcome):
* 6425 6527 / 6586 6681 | 1.05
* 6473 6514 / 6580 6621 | 1.06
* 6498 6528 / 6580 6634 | 1.02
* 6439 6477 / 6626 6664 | 1.06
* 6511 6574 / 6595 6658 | 0.98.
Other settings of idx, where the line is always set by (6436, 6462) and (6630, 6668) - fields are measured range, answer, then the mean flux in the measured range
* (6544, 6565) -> -0.10 mag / 34.2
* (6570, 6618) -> -0.08 mag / 33.7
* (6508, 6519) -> -0.10 mag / 33.9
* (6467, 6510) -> -0.07 mag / 32.9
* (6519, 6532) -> -0.12 mag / 34.7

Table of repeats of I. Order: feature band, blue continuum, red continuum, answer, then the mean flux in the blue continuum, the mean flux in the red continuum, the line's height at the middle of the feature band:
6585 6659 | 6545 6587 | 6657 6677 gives -0.015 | 34.1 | 31.1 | 32.4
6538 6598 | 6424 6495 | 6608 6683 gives -0.074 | 31.7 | 31.9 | 31.8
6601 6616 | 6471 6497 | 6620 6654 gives -0.037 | 32.5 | 32.5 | 32.5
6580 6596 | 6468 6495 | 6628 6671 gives -0.056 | 32.7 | 31.7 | 32.1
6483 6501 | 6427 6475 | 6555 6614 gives 0.019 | 31.3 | 33.9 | 32.1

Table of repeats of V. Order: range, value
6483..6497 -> 32.2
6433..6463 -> 33.8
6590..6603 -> 34.3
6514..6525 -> 35.4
